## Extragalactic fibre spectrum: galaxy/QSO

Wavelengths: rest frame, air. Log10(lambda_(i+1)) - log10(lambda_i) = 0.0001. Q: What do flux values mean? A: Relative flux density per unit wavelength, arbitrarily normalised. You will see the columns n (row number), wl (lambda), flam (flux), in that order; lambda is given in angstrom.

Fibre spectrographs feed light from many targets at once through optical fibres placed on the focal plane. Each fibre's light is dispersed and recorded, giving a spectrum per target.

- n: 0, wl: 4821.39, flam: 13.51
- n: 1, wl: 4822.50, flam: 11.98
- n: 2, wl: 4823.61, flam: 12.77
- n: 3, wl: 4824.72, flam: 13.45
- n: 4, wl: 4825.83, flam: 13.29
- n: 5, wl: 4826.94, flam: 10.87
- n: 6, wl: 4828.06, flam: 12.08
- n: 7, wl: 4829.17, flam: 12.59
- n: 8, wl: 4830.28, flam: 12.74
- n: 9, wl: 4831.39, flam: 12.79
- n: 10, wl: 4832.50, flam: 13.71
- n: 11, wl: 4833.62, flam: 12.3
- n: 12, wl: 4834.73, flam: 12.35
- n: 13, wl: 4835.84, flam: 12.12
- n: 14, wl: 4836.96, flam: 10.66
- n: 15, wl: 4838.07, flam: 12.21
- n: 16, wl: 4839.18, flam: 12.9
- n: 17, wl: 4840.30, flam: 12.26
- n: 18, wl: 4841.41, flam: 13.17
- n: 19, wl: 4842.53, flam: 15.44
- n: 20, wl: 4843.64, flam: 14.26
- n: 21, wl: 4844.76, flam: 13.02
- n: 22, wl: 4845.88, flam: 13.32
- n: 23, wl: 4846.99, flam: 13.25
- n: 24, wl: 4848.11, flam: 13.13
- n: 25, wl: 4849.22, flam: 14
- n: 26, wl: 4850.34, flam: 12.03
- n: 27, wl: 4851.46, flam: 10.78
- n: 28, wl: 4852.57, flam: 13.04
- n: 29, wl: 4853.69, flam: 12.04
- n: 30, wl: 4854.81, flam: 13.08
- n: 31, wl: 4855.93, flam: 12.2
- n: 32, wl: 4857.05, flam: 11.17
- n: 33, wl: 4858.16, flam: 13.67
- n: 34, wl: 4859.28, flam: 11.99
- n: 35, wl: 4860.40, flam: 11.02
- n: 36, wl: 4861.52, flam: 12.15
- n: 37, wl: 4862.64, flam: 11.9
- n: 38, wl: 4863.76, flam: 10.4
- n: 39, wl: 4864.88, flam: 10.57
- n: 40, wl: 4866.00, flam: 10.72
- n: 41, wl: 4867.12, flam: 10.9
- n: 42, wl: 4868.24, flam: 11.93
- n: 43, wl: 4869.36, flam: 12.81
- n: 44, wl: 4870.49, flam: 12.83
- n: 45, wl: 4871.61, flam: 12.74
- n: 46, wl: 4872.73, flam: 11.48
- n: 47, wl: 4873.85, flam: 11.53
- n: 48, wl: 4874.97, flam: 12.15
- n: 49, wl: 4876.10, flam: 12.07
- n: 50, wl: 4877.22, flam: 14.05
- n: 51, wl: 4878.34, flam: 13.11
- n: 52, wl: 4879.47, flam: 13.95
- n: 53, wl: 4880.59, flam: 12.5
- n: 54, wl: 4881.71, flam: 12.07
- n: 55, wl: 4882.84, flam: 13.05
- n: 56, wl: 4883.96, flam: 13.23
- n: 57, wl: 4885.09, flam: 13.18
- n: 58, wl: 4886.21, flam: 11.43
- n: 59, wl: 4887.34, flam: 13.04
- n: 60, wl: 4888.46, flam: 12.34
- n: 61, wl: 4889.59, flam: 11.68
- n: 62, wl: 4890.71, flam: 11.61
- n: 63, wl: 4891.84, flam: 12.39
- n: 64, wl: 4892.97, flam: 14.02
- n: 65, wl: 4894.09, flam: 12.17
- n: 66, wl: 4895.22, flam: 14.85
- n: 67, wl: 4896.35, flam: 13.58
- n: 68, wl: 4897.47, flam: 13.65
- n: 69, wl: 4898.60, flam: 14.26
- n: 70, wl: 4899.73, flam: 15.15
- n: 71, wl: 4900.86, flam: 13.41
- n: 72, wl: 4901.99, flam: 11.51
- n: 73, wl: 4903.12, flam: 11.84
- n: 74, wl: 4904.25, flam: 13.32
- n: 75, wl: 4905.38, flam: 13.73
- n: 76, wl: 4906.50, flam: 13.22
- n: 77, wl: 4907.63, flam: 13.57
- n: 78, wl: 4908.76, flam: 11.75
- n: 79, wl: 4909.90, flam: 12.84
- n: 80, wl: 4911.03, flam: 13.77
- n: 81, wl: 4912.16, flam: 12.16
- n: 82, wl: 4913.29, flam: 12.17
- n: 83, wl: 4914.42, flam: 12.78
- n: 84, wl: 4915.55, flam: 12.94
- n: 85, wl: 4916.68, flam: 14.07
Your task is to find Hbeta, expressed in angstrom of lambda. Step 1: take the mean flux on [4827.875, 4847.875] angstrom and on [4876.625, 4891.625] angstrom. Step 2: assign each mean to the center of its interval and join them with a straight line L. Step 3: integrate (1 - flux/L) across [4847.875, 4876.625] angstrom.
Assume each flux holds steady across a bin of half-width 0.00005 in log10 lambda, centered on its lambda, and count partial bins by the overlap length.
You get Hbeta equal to 1.8 angstrom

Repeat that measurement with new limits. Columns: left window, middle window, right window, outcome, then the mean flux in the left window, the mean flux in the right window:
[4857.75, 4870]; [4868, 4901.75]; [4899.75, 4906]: -1.4 angstrom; 11.6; 13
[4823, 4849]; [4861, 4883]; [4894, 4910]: 1.6 angstrom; 12.8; 13.3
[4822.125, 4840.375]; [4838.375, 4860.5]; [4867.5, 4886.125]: -0.6 angstrom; 12.4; 12.6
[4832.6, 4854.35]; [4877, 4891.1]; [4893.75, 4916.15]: 0.4 angstrom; 12.8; 13.1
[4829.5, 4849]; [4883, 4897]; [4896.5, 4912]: 0.4 angstrom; 12.9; 13.2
